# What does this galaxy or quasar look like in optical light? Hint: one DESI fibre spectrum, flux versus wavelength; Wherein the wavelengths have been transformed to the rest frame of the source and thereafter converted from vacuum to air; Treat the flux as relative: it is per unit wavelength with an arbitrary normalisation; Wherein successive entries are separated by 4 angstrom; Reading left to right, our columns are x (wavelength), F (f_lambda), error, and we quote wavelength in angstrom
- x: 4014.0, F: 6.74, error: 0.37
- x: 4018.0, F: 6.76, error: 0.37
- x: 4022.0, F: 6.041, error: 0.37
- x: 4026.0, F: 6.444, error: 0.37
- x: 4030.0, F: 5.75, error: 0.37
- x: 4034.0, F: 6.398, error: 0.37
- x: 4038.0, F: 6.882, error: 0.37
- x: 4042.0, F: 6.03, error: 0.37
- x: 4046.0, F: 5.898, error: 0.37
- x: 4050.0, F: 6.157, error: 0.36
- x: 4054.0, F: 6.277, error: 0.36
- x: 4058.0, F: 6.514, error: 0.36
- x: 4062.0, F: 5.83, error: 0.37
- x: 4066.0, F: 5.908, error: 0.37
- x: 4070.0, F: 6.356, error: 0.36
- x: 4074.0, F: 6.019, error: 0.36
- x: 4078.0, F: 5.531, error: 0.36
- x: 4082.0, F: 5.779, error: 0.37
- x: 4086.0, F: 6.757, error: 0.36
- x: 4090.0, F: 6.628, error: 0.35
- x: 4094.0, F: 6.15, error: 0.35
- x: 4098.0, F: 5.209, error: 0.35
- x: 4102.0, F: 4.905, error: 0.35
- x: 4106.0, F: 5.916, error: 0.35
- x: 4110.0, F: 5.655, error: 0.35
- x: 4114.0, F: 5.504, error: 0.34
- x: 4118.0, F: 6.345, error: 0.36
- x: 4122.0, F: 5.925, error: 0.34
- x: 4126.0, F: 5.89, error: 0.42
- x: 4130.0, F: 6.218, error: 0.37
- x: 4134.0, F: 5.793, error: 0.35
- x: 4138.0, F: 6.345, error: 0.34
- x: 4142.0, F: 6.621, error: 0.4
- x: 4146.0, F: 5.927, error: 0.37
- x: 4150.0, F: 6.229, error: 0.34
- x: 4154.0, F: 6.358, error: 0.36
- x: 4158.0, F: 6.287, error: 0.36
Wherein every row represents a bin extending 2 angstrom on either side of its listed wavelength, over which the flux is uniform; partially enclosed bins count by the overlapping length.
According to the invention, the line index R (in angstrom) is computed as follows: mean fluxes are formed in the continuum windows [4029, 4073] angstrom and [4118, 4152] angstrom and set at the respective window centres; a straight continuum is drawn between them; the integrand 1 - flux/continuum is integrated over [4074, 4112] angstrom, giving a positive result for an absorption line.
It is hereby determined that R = 1.94 angstrom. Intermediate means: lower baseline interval 6.19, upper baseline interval 6.13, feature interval 5.85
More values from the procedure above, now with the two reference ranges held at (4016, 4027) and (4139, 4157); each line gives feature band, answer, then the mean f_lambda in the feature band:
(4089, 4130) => 3.32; 5.81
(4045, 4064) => 0.69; 6.15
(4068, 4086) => 0.97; 6.01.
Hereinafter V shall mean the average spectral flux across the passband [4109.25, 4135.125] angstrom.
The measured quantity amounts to 5.92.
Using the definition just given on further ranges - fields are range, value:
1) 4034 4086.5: 6.14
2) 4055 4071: 6.15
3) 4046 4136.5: 5.97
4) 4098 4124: 5.67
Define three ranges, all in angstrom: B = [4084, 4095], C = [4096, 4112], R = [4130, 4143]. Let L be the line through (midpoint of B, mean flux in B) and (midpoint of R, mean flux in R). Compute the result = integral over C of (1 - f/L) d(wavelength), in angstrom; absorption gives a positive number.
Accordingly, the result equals 2.54 angstrom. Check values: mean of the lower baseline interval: 6.54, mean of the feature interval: 5.42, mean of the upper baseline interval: 6.22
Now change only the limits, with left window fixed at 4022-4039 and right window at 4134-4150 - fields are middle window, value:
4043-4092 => 1.1 angstrom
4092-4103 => 1.4 angstrom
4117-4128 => 0.4 angstrom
